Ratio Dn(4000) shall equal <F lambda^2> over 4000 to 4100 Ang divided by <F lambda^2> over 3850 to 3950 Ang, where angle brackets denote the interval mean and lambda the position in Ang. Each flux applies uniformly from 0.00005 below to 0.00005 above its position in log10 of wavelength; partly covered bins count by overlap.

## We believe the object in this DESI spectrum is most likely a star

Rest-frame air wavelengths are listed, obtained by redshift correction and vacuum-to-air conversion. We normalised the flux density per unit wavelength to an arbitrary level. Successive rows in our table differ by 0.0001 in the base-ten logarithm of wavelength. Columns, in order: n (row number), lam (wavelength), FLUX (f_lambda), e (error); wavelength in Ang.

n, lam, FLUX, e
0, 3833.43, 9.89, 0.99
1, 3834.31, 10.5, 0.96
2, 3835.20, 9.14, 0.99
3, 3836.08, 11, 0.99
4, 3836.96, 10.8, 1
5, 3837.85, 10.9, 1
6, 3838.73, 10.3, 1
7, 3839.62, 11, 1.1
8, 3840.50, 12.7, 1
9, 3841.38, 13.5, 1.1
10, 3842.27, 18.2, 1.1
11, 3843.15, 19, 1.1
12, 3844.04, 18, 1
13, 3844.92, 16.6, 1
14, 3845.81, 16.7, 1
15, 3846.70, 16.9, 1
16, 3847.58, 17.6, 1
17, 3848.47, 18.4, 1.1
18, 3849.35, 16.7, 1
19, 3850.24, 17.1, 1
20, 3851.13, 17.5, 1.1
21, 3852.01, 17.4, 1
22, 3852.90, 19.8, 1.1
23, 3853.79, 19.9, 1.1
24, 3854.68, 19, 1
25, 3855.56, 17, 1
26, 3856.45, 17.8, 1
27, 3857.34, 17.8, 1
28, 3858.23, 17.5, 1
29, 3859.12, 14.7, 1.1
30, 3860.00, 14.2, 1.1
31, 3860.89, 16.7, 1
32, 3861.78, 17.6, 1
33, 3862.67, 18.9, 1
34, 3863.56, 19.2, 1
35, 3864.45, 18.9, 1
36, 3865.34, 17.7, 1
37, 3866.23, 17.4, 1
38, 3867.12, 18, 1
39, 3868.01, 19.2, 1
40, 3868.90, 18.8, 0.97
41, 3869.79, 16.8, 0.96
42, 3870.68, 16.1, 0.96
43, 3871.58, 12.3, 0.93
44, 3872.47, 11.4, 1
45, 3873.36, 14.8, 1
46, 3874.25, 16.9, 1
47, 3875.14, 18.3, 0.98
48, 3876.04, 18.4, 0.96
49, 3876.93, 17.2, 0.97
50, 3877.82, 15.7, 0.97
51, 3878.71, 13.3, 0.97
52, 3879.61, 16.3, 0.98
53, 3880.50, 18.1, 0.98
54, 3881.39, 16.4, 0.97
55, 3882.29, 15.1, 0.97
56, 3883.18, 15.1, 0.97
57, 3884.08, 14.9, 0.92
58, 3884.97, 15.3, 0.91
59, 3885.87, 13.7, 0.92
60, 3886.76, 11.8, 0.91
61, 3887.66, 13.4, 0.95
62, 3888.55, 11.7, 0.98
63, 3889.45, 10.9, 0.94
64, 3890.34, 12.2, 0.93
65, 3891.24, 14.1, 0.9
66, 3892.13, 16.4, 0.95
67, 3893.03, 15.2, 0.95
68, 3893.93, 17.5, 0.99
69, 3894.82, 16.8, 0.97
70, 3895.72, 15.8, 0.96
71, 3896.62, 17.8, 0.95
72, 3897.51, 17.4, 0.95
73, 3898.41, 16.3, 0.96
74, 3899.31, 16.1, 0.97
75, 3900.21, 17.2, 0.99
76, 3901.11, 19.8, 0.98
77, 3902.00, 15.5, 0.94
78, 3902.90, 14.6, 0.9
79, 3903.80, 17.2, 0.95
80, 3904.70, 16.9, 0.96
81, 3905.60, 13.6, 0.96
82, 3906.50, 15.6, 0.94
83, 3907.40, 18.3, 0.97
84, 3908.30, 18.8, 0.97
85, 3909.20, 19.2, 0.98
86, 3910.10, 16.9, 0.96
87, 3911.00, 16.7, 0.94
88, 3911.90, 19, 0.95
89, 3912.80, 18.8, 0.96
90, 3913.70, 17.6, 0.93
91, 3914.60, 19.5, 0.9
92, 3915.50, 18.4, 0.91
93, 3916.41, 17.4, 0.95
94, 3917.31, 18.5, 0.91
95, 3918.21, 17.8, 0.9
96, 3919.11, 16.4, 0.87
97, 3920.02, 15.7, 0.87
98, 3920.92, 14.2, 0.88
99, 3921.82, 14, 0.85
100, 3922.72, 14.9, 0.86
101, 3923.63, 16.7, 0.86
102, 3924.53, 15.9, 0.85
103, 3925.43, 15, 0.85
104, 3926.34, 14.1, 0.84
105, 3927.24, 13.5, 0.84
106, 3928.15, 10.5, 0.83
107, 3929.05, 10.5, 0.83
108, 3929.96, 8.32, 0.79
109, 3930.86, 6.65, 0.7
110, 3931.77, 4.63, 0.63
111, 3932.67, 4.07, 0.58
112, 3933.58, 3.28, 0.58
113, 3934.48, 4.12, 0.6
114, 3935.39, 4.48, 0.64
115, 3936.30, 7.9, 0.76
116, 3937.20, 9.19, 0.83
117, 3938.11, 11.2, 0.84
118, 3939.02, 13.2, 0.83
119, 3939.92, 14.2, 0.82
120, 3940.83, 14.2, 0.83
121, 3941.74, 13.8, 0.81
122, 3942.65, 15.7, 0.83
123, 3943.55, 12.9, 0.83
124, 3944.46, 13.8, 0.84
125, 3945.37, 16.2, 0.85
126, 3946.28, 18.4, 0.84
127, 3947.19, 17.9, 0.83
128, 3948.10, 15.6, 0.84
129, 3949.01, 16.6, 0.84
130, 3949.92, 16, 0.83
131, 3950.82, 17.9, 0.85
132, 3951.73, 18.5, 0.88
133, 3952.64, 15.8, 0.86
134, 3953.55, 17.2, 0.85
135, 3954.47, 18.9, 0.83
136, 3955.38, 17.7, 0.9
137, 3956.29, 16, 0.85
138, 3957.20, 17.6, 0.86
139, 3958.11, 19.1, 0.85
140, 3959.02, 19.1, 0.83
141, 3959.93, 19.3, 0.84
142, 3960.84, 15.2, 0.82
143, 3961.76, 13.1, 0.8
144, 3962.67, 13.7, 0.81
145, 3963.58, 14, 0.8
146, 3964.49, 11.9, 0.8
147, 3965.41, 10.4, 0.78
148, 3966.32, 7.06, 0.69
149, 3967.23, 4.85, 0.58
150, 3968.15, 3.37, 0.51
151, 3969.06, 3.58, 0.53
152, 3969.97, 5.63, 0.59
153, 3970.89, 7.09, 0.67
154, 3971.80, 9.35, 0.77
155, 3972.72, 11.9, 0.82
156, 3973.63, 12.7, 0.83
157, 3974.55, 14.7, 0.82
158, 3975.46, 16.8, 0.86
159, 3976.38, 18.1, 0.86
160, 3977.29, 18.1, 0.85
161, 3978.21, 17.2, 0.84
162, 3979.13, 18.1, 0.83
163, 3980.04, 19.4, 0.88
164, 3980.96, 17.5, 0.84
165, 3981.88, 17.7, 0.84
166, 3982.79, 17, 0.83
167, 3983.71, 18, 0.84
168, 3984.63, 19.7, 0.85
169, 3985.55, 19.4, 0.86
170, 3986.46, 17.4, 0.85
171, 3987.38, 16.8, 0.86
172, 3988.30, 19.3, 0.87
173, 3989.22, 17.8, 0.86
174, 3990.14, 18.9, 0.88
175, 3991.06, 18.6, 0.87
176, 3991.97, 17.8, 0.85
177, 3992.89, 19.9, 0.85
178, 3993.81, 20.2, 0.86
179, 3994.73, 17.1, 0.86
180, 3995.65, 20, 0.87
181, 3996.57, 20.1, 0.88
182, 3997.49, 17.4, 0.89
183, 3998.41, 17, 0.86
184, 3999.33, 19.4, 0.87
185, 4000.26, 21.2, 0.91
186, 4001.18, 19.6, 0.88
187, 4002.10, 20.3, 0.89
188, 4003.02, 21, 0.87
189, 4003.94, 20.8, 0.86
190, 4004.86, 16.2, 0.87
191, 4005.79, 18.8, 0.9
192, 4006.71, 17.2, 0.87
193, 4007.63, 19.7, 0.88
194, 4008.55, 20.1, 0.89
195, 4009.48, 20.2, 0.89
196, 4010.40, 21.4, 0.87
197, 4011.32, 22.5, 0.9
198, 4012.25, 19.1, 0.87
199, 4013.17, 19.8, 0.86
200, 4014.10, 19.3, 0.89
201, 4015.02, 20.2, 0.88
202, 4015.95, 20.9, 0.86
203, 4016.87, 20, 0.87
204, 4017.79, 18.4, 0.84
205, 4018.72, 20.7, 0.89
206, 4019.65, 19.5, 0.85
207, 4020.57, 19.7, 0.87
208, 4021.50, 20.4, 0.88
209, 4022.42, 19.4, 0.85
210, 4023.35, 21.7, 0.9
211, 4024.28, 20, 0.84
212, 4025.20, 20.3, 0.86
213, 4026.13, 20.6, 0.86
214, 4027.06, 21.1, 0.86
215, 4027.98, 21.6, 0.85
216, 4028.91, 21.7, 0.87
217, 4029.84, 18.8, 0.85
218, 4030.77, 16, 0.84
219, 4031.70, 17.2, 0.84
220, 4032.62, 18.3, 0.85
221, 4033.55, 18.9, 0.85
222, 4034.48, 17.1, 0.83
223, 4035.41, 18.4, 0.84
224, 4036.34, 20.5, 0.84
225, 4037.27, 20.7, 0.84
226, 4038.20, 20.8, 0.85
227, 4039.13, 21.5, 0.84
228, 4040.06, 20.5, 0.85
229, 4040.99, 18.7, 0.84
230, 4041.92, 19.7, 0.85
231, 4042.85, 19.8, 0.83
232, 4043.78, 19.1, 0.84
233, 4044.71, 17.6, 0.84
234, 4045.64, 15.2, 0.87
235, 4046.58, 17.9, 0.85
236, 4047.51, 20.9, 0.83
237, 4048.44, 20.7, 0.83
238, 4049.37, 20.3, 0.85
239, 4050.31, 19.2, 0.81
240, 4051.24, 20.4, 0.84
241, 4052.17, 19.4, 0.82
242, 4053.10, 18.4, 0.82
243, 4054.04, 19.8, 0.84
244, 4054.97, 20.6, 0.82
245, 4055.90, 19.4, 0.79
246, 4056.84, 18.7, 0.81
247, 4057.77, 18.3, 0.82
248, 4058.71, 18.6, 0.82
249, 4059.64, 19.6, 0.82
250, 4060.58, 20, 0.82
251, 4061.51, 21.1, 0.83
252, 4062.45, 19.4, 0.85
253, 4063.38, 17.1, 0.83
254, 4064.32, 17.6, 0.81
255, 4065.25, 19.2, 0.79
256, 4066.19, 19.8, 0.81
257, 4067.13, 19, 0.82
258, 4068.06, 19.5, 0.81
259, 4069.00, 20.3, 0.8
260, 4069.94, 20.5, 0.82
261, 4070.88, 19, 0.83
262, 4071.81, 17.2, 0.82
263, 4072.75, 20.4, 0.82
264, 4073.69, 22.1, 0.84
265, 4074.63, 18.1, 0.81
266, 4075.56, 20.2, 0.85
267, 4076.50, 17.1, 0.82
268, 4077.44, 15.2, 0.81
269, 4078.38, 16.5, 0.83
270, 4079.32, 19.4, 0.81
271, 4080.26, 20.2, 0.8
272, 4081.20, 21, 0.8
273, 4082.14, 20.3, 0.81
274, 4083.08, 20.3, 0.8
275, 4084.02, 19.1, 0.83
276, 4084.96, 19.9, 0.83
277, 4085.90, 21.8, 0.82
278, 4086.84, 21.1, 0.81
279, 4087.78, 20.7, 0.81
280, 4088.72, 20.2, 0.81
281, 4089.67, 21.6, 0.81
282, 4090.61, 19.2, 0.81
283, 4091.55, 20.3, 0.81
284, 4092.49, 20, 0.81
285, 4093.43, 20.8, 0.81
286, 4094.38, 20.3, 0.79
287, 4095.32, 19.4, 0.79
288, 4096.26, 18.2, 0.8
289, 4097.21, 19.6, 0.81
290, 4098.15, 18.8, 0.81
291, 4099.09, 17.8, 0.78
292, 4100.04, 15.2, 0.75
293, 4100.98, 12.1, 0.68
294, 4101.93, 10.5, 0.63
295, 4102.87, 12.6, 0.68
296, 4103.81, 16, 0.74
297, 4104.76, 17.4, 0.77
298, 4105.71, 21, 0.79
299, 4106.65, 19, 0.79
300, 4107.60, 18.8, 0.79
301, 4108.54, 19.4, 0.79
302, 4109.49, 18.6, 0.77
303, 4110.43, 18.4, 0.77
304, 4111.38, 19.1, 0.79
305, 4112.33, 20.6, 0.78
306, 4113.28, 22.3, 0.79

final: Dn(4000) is 1.4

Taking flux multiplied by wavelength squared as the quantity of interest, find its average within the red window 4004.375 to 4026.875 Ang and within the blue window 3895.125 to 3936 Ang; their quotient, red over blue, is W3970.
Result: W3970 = 1.43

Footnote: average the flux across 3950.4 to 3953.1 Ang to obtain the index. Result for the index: 17.4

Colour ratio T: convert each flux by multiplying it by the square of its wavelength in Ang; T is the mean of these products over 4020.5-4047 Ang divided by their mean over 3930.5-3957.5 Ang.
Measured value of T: 1.5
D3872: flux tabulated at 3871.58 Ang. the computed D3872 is 12.3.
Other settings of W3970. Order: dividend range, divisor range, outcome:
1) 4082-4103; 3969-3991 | 1.26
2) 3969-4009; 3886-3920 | 1.10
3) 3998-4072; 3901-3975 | 1.48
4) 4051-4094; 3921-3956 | 1.60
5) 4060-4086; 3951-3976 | 1.55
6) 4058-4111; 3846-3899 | 1.28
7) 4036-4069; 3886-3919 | 1.28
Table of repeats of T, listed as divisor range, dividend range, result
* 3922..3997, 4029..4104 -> 1.40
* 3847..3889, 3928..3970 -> 0.79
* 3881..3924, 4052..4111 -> 1.28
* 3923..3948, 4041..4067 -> 1.76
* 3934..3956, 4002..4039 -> 1.44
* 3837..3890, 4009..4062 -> 1.33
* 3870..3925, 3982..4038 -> 1.28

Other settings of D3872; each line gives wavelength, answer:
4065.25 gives 19.2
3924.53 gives 15.9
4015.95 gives 20.9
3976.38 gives 18.1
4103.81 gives 16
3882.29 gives 15.1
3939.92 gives 14.2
